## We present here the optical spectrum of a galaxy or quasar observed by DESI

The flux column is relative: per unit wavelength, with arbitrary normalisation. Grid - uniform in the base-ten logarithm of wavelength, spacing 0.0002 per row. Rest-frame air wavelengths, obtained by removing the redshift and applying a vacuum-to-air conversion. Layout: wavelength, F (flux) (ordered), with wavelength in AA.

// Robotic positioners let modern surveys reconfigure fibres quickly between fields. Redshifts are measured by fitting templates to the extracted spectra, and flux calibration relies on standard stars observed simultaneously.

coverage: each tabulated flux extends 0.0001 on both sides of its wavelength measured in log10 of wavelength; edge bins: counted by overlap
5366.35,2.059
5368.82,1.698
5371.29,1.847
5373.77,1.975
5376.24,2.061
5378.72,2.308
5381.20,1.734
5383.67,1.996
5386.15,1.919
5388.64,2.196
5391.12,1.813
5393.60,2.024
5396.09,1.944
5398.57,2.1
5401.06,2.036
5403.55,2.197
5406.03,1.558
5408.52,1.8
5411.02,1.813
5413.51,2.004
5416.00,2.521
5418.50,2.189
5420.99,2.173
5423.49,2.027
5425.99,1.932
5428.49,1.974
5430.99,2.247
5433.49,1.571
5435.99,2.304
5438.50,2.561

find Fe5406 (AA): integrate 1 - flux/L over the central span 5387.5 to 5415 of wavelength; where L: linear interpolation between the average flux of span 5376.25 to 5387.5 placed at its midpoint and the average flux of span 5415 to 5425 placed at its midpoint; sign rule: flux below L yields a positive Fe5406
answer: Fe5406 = 1.9 AA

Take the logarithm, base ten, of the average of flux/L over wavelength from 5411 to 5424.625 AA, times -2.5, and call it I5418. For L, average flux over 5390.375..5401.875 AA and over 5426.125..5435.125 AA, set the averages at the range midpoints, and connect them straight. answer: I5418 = -0.099 mag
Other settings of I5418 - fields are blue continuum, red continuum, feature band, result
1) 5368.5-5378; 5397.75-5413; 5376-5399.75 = -0.04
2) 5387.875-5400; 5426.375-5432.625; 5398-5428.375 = 0.00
